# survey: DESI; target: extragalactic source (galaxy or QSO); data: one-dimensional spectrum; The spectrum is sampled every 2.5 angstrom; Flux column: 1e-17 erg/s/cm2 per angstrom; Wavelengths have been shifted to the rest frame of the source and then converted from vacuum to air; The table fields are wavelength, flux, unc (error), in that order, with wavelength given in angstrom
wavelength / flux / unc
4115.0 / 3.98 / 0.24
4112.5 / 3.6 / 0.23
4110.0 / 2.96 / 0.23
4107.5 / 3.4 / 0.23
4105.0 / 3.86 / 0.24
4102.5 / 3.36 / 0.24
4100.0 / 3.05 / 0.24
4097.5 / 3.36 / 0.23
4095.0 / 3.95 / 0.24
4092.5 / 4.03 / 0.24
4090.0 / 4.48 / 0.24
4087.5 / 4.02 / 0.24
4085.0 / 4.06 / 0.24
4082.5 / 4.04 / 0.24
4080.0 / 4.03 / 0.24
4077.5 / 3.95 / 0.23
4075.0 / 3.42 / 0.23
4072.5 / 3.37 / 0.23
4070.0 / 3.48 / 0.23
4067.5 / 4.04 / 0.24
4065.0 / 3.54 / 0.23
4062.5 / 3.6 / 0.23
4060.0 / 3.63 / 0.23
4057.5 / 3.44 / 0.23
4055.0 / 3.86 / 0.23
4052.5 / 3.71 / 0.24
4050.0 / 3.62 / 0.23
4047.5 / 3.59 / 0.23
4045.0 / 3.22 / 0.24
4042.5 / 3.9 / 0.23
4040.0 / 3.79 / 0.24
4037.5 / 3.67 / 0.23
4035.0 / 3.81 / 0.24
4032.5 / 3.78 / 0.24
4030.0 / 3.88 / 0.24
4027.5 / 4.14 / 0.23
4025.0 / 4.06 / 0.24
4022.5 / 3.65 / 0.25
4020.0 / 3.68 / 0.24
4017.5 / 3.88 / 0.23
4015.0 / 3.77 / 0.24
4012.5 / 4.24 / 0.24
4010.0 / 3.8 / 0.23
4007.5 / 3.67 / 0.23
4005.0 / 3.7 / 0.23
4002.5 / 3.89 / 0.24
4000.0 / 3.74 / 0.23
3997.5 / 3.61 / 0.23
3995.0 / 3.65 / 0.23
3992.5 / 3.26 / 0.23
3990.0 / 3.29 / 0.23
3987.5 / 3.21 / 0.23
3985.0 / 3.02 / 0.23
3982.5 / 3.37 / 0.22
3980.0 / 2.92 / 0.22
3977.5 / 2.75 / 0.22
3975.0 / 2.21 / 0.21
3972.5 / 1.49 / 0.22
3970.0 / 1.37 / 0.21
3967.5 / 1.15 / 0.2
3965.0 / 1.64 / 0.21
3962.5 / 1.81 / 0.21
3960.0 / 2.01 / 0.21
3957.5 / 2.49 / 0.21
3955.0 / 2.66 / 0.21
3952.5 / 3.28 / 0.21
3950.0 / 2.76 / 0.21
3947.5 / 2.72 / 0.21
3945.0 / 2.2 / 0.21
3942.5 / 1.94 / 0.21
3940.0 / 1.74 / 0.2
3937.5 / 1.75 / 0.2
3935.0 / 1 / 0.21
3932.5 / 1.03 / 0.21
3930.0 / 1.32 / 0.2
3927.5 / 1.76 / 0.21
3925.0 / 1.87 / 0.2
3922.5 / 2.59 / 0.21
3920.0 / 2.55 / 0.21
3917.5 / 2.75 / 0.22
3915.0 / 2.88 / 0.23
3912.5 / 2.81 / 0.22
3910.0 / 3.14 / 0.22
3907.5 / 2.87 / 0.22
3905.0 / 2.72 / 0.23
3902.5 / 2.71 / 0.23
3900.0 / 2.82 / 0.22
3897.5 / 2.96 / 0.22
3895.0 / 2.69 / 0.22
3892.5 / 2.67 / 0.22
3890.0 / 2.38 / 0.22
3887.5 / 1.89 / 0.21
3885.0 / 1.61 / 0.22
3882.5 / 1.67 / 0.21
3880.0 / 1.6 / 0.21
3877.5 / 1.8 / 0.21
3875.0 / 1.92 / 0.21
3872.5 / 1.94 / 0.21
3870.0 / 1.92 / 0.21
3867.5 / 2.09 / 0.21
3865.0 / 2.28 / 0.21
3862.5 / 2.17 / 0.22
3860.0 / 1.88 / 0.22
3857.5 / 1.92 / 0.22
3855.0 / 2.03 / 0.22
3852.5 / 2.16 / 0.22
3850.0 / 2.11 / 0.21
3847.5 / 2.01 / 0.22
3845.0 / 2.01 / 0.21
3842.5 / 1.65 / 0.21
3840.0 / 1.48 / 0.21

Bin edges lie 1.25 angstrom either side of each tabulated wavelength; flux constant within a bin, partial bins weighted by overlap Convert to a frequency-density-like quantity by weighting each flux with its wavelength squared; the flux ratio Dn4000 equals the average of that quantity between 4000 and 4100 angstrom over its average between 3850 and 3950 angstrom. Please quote 1.87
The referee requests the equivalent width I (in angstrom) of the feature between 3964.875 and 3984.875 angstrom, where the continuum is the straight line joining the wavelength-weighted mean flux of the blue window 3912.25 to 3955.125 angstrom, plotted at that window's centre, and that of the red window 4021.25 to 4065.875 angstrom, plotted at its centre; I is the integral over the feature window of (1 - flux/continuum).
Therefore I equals 4.23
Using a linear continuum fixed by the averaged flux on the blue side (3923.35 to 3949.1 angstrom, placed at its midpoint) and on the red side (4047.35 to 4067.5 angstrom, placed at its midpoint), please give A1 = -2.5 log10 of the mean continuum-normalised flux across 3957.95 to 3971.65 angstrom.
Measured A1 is 0.31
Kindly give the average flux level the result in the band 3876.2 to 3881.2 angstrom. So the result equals 1.7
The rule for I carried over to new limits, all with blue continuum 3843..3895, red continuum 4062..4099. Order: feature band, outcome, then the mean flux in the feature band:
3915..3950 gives 7.51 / 2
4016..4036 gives -2.99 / 3.86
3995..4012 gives -3.15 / 3.75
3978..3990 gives -0.50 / 3.12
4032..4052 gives -1.01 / 3.67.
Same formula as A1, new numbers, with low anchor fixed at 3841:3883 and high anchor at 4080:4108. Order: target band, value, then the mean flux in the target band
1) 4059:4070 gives -0.03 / 3.68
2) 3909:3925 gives -0.14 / 2.71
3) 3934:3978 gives 0.30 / 2.05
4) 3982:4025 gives -0.18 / 3.63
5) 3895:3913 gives -0.24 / 2.85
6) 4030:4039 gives -0.14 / 3.77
